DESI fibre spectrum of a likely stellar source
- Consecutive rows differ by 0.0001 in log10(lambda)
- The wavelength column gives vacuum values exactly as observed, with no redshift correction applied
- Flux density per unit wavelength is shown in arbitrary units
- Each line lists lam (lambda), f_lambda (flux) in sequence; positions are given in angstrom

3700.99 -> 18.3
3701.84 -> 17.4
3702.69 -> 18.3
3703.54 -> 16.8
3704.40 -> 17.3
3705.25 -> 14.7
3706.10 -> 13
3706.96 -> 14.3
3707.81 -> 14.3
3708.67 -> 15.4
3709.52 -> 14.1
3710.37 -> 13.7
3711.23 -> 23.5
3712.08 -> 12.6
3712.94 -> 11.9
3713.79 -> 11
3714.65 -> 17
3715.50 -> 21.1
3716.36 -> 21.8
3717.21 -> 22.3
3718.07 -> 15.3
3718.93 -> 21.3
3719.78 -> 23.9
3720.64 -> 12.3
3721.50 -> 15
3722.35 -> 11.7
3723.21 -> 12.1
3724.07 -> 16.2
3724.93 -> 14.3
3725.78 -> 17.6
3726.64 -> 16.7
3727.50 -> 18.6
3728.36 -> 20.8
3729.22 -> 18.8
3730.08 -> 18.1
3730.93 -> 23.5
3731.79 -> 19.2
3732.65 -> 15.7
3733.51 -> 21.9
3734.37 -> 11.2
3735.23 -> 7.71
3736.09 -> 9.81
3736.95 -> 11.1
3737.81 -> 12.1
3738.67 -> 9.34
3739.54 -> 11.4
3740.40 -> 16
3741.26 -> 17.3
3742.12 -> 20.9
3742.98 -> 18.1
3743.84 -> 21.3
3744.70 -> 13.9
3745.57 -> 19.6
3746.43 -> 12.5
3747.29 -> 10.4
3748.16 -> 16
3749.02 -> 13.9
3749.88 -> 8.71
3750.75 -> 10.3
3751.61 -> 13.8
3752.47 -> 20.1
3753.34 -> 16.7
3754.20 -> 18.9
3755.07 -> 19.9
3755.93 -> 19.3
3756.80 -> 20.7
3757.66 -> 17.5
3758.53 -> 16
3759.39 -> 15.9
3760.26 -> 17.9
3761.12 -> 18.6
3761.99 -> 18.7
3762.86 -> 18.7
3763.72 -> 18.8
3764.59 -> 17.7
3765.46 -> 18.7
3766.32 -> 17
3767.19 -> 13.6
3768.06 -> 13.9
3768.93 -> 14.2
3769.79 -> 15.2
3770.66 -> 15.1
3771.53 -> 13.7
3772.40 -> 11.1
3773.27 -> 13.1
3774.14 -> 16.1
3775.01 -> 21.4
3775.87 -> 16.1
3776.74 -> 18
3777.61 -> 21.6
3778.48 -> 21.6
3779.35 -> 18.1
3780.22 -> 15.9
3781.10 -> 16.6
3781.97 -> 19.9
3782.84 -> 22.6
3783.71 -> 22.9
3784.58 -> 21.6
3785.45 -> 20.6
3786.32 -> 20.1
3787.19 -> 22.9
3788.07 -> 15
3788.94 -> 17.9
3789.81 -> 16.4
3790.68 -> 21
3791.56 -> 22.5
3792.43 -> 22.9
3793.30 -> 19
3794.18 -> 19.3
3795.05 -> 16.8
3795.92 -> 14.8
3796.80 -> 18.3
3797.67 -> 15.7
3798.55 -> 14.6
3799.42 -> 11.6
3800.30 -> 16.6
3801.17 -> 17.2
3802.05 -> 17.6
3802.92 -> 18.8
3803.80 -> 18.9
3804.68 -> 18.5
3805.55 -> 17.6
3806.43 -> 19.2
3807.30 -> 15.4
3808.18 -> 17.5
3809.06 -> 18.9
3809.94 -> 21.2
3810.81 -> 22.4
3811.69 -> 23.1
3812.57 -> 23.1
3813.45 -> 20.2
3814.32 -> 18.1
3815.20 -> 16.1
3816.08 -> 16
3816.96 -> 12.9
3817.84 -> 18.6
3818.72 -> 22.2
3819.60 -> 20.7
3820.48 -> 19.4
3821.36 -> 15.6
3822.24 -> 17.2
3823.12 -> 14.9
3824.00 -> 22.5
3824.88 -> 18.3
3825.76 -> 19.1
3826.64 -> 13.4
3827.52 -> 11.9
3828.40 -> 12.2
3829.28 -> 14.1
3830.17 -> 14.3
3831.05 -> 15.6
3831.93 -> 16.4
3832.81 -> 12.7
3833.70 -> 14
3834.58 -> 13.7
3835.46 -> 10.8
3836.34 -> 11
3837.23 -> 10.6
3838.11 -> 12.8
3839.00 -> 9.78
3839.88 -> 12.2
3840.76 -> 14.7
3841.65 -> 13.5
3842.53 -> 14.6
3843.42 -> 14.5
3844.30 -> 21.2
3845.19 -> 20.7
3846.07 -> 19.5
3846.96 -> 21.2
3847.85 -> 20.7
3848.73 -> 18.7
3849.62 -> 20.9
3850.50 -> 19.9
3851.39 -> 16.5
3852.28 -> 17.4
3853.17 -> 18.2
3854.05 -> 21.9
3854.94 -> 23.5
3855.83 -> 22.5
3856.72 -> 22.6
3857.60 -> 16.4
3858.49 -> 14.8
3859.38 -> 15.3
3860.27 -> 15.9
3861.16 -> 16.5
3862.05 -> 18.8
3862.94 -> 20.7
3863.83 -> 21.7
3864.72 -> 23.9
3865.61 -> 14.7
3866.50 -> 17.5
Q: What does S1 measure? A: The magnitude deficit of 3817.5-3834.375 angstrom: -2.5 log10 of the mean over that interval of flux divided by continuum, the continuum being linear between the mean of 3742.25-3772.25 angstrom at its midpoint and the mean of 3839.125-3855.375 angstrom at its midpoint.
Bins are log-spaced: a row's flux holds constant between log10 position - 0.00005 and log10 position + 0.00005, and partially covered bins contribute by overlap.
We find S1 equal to 0.082 mag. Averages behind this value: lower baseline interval 16.3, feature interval 16.4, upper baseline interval 18.2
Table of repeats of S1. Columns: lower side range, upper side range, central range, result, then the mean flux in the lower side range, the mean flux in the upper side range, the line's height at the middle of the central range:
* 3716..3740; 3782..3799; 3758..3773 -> 0.11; 16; 19.2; 17.9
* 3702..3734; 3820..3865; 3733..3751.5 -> 0.21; 16.9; 16.8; 16.9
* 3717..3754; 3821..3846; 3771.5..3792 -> -0.22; 15.7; 14.8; 15.3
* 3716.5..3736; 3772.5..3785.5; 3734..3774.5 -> 0.17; 17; 18.8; 17.9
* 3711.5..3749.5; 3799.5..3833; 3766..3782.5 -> 0.02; 16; 17.6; 16.8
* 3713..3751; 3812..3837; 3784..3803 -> -0.14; 15.8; 16.2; 16.1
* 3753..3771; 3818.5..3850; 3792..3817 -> -0.10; 17.3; 15.9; 16.5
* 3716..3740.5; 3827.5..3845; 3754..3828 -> -0.22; 16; 13.7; 14.7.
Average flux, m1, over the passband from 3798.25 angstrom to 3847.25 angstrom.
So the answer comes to 16.6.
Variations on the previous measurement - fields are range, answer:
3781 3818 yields 18.6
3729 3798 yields 17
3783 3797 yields 19.6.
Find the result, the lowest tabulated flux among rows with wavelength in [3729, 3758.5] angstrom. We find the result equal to 7.71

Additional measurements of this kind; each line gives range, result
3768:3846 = 9.78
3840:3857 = 13.5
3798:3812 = 11.6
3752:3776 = 11.1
